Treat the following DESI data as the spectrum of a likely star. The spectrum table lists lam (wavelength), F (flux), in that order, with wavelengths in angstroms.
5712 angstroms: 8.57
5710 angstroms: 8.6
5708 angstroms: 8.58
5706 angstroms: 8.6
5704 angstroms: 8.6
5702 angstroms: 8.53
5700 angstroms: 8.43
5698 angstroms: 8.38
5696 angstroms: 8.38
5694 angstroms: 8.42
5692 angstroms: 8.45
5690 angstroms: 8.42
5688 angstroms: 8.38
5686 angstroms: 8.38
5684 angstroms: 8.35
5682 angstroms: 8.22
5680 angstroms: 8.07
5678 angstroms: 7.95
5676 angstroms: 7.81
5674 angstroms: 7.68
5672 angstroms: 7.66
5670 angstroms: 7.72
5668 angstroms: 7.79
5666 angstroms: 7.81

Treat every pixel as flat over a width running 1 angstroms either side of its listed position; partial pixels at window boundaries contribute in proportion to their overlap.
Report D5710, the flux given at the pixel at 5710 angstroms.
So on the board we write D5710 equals 8.6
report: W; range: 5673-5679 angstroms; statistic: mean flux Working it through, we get 7.81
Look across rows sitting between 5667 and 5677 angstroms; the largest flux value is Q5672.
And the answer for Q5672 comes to 7.81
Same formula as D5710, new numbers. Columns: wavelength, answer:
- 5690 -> 8.42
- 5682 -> 8.22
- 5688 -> 8.38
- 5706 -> 8.6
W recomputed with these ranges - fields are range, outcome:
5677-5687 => 8.19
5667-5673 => 7.72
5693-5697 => 8.4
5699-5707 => 8.54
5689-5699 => 8.41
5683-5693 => 8.4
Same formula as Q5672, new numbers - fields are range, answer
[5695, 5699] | 8.38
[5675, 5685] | 8.35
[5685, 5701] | 8.45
